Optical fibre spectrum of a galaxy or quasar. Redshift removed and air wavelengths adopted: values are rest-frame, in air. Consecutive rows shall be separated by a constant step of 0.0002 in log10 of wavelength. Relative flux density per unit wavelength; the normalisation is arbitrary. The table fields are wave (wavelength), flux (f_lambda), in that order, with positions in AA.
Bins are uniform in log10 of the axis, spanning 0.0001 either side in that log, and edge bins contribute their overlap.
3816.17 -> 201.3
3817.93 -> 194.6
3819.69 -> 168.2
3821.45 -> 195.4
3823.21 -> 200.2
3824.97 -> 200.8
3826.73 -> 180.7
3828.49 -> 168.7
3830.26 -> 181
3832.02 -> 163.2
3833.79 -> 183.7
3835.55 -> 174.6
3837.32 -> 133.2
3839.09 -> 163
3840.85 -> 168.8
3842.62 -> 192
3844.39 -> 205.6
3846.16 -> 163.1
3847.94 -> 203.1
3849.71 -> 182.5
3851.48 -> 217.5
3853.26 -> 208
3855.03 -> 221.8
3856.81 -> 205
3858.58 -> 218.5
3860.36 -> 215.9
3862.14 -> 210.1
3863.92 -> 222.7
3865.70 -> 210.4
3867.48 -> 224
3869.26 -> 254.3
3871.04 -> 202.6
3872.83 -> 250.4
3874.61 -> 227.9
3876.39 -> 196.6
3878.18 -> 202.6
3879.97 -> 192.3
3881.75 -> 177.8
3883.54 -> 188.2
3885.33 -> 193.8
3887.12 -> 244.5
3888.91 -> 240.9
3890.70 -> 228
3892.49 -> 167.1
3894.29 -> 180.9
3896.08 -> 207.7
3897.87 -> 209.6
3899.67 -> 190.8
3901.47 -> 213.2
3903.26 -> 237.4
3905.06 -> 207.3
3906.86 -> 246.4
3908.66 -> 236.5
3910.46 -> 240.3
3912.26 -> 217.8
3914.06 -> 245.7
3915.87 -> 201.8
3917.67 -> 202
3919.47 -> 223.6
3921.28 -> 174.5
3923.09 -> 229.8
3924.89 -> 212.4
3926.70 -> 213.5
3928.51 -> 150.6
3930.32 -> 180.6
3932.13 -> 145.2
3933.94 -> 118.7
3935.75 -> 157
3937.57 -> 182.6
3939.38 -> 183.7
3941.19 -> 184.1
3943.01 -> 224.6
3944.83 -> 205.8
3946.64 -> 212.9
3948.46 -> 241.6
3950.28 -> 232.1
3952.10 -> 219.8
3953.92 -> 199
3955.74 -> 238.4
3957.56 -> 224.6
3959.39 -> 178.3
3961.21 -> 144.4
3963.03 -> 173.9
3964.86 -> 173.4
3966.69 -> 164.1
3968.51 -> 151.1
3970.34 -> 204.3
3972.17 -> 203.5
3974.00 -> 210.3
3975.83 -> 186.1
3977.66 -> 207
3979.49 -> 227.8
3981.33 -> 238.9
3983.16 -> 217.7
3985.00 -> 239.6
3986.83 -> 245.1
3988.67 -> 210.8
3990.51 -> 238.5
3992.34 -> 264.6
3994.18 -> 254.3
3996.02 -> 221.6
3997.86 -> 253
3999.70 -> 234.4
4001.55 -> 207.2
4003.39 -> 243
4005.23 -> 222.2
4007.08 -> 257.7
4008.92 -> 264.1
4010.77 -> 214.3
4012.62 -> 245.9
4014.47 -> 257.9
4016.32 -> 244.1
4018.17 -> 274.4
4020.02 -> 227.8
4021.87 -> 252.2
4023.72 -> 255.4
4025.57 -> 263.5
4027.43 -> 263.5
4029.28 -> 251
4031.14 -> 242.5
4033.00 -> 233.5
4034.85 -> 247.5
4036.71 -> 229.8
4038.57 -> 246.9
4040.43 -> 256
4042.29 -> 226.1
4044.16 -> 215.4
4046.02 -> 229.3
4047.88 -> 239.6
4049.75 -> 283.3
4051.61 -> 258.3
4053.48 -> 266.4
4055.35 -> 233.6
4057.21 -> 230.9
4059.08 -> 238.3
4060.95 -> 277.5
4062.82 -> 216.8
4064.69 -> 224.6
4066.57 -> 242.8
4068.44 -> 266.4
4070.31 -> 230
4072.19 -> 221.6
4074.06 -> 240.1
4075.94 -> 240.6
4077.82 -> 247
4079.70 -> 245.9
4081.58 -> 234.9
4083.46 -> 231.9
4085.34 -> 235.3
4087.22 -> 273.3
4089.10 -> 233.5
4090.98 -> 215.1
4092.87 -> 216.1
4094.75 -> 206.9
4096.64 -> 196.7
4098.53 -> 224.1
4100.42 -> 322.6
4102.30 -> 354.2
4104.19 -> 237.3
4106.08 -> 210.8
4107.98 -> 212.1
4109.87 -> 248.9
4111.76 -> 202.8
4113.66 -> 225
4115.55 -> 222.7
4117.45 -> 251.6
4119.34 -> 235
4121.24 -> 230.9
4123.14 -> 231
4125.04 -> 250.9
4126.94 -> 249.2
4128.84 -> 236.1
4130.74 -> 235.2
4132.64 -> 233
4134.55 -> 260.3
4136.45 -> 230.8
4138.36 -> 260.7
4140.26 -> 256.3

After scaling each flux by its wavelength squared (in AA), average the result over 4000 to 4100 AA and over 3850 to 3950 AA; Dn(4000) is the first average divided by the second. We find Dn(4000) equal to 1.3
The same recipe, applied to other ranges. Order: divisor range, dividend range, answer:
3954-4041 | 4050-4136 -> 1.11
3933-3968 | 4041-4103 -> 1.34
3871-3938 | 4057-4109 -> 1.29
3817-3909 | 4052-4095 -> 1.32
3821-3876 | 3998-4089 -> 1.35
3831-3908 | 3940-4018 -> 1.14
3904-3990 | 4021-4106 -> 1.27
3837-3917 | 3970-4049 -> 1.21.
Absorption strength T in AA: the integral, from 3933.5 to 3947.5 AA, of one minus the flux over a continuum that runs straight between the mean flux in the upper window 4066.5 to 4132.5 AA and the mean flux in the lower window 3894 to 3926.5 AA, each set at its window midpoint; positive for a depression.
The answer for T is 2.2 AA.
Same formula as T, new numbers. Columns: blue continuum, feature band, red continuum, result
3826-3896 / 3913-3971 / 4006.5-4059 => 7.3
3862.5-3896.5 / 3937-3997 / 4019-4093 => 4.6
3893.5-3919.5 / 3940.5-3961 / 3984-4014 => 1.4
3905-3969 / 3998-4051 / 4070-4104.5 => -4.7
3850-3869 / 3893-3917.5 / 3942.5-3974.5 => -1.0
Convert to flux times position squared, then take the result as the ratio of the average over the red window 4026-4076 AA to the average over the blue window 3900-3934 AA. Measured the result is 1.26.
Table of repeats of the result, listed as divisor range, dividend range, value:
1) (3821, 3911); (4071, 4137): 1.32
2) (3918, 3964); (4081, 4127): 1.33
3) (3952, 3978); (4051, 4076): 1.33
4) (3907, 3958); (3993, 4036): 1.25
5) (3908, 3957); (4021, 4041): 1.29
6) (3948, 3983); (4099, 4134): 1.31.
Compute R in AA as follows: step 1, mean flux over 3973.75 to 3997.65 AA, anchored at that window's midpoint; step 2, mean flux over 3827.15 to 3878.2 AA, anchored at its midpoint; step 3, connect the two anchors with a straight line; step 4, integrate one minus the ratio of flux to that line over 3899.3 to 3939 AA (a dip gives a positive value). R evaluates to 2.3 AA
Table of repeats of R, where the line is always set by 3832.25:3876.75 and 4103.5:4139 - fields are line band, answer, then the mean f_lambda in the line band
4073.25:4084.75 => -0.5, 240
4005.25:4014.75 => -1.0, 245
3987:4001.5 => -1.3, 238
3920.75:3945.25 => 3.3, 183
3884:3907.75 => -0.6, 212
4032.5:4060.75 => -2.2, 243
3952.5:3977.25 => 3.0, 190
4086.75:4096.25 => 0.3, 225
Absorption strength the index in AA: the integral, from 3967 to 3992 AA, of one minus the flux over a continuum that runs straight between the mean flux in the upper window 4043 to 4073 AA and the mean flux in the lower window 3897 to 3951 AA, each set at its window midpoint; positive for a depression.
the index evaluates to 0.7 AA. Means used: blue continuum 204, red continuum 242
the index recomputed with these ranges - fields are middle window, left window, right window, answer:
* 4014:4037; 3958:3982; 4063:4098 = -4.2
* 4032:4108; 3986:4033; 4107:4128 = -1.3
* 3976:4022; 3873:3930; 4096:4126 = -2.6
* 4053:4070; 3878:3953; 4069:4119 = -0.8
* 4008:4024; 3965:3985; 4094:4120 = -2.6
